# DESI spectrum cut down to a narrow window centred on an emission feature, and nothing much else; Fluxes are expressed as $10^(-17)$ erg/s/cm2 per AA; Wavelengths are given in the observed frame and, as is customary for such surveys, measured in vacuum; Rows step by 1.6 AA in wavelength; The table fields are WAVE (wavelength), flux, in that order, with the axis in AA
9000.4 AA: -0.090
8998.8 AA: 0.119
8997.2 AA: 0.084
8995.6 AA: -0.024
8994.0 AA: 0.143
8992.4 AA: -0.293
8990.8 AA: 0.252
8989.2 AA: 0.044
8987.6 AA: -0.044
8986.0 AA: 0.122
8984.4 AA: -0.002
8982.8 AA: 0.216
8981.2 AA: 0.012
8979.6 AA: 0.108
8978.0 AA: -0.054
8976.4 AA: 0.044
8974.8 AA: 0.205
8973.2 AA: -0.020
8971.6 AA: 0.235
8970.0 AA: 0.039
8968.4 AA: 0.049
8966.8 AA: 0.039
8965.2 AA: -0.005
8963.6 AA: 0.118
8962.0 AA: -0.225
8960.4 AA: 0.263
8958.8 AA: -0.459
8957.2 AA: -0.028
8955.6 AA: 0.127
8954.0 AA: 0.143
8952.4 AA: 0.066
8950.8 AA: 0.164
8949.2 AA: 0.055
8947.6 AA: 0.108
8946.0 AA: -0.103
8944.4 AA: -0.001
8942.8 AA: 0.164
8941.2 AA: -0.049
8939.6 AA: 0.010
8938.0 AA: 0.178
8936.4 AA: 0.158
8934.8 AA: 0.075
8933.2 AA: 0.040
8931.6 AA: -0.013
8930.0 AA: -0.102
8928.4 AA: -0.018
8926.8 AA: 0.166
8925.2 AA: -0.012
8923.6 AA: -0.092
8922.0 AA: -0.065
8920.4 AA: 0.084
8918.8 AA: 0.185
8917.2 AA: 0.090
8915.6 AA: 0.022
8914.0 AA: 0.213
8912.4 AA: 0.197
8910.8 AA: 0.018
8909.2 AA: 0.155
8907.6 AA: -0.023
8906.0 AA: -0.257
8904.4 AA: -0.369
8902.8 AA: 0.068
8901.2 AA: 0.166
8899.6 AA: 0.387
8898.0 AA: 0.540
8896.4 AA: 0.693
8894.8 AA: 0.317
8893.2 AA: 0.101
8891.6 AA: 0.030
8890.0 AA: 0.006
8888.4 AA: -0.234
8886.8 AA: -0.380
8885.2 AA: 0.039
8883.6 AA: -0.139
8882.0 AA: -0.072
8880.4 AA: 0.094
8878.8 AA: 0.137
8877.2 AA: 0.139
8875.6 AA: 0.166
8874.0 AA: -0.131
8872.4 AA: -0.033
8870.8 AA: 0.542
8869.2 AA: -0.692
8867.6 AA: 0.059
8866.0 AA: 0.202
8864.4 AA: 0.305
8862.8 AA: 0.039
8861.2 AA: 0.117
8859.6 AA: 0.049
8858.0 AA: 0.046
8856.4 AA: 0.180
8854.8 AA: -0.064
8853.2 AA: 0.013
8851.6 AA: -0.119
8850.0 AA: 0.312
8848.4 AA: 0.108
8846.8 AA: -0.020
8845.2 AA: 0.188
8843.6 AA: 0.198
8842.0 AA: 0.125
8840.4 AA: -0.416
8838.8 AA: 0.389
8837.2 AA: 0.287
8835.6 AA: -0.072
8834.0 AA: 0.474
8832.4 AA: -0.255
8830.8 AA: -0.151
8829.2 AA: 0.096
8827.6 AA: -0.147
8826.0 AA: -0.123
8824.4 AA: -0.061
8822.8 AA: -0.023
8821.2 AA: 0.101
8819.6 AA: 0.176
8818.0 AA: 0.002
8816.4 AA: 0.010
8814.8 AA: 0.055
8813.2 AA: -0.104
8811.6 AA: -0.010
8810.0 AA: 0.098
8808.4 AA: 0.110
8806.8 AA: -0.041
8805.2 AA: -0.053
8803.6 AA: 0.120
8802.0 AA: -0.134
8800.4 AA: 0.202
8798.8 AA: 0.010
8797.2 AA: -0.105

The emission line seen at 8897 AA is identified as H-gamma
